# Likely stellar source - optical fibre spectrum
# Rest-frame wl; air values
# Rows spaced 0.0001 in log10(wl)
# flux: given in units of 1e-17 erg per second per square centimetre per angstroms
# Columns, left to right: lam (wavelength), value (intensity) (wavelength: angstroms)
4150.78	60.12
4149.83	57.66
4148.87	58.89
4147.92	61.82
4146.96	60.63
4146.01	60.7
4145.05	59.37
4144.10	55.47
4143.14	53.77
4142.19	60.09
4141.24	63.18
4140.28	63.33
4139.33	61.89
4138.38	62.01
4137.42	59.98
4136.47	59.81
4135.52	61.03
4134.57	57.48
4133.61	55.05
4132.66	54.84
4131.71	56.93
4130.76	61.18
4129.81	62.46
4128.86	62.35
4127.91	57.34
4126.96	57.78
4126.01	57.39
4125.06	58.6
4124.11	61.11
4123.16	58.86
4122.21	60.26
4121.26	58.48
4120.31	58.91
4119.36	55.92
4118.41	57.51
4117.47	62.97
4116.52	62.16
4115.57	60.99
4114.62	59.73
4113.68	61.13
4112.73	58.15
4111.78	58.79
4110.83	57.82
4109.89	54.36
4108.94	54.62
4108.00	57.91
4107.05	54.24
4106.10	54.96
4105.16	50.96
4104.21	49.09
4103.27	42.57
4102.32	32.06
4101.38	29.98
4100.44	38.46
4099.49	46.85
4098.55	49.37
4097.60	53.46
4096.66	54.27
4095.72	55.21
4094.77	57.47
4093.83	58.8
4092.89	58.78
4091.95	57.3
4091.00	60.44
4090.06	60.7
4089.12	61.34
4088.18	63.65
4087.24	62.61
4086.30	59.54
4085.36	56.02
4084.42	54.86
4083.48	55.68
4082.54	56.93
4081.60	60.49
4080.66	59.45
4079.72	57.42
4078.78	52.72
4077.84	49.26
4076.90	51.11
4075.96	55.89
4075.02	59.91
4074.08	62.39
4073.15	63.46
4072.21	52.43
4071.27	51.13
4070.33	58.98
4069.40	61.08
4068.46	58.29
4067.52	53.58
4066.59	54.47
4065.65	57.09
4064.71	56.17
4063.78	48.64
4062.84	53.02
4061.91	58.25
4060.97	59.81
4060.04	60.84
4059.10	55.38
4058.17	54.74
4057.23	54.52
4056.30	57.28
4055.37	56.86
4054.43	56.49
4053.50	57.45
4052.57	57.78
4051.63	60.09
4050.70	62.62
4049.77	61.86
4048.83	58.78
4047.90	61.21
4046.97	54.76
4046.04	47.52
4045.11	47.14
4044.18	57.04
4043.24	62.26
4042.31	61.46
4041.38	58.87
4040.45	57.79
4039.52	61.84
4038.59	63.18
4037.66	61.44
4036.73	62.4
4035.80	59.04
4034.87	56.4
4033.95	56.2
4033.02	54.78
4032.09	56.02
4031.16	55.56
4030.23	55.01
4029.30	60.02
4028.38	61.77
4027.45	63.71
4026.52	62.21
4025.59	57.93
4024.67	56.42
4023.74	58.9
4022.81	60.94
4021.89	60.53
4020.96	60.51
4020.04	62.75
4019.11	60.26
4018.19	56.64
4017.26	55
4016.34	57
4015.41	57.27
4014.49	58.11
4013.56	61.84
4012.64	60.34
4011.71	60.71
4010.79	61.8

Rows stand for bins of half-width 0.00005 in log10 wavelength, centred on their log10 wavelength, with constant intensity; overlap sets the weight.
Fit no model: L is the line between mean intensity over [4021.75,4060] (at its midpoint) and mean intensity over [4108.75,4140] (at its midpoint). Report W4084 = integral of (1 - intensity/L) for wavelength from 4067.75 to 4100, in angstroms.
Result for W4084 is 1.0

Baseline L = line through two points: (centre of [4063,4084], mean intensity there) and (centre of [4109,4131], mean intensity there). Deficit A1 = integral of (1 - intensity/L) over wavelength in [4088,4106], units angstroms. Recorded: 1.9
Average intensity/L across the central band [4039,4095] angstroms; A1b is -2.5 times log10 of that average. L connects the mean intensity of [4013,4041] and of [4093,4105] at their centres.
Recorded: -0.09 mag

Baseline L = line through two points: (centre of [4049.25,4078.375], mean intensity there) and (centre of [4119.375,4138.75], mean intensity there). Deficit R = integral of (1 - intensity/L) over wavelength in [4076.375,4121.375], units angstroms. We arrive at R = 2.2 angstroms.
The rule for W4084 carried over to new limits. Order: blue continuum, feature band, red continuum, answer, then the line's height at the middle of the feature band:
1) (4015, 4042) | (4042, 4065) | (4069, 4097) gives 0.6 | 58.4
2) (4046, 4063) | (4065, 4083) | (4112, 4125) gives 0.5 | 58.3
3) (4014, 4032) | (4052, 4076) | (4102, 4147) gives 0.7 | 58.4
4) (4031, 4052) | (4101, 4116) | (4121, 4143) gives 1.7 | 59.2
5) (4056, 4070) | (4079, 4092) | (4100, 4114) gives -1.4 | 53.2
